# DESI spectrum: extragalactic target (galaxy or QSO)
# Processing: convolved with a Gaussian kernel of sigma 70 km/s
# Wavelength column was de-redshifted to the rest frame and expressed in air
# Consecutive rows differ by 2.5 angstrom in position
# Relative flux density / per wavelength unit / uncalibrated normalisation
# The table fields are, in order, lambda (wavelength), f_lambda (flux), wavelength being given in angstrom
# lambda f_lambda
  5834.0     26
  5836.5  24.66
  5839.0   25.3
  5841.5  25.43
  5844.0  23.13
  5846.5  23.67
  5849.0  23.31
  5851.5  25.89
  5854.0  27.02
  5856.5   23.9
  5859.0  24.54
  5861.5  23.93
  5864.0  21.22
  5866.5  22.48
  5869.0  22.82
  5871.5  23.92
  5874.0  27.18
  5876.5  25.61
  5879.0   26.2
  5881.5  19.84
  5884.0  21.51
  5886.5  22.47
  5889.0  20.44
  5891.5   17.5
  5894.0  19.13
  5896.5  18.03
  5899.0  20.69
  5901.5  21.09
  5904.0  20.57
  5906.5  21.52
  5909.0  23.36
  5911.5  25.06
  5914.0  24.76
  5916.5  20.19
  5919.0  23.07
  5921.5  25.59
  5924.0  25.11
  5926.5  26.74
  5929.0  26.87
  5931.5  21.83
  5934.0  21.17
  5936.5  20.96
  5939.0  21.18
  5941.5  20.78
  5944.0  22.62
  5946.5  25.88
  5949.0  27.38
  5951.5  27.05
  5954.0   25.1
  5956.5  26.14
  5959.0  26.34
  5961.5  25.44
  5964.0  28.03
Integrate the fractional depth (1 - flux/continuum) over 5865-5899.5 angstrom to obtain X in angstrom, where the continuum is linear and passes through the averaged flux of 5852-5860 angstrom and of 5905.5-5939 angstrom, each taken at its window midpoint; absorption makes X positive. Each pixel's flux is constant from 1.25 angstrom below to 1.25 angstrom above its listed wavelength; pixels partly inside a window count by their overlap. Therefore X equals 3.6 angstrom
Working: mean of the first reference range 25.2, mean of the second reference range 23.5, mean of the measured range 22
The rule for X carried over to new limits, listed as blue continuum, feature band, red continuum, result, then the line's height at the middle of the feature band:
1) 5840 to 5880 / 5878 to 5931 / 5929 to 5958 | 3.8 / 24.1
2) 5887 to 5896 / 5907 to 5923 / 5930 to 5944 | -2.5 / 20.4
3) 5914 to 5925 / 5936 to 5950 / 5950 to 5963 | 1.1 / 25.2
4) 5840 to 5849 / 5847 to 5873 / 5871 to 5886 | 0.1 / 24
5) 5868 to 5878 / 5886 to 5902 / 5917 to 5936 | 3.2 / 24.6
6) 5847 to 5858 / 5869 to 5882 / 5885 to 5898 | -1.7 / 21.8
